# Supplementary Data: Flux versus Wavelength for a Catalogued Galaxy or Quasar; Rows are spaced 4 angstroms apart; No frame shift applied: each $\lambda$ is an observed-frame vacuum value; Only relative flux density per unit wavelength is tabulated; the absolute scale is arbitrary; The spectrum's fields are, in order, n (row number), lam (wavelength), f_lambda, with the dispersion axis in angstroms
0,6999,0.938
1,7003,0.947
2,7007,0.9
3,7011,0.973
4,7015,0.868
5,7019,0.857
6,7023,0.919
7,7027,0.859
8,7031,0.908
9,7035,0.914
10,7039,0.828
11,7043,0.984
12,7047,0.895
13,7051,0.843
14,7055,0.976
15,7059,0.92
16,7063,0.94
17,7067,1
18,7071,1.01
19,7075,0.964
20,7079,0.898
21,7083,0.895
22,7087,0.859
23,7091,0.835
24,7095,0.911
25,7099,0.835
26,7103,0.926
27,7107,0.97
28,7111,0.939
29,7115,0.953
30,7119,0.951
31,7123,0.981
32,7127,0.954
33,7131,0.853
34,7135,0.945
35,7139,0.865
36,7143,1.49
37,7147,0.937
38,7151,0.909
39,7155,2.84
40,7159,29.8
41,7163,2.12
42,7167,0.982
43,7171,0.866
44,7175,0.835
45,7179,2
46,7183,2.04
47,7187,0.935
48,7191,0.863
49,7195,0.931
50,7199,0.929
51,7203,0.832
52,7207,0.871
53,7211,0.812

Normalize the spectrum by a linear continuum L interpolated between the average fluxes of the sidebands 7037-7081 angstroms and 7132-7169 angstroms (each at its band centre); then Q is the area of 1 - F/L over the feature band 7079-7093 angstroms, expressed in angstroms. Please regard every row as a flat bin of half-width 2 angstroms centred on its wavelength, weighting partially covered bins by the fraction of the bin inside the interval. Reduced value 7.8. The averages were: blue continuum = 0.933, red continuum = 4.44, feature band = 0.868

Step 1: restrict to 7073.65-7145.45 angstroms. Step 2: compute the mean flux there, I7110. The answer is 0.946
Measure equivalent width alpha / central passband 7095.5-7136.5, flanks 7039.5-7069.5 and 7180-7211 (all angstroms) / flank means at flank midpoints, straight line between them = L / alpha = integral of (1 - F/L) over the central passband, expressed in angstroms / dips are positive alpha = 2.62 angstroms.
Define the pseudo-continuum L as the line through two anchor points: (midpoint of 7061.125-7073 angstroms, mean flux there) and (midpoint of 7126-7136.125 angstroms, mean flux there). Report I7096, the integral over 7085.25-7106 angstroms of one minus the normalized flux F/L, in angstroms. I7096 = 1.6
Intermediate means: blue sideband 0.984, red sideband 0.911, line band 0.878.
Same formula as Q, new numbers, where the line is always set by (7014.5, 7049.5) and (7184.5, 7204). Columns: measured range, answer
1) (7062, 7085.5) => -1.2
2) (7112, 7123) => -0.5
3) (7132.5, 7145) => -2.3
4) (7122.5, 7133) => -0.1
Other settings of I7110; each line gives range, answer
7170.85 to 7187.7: 1.42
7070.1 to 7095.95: 0.906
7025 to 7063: 0.905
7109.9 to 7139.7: 0.933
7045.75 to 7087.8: 0.93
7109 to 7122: 0.95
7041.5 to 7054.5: 0.912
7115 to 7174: 3.13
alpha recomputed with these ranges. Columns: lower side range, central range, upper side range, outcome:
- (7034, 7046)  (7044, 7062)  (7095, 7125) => -0.04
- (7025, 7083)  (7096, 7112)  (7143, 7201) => 8.39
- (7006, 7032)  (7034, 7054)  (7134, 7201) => 5.59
